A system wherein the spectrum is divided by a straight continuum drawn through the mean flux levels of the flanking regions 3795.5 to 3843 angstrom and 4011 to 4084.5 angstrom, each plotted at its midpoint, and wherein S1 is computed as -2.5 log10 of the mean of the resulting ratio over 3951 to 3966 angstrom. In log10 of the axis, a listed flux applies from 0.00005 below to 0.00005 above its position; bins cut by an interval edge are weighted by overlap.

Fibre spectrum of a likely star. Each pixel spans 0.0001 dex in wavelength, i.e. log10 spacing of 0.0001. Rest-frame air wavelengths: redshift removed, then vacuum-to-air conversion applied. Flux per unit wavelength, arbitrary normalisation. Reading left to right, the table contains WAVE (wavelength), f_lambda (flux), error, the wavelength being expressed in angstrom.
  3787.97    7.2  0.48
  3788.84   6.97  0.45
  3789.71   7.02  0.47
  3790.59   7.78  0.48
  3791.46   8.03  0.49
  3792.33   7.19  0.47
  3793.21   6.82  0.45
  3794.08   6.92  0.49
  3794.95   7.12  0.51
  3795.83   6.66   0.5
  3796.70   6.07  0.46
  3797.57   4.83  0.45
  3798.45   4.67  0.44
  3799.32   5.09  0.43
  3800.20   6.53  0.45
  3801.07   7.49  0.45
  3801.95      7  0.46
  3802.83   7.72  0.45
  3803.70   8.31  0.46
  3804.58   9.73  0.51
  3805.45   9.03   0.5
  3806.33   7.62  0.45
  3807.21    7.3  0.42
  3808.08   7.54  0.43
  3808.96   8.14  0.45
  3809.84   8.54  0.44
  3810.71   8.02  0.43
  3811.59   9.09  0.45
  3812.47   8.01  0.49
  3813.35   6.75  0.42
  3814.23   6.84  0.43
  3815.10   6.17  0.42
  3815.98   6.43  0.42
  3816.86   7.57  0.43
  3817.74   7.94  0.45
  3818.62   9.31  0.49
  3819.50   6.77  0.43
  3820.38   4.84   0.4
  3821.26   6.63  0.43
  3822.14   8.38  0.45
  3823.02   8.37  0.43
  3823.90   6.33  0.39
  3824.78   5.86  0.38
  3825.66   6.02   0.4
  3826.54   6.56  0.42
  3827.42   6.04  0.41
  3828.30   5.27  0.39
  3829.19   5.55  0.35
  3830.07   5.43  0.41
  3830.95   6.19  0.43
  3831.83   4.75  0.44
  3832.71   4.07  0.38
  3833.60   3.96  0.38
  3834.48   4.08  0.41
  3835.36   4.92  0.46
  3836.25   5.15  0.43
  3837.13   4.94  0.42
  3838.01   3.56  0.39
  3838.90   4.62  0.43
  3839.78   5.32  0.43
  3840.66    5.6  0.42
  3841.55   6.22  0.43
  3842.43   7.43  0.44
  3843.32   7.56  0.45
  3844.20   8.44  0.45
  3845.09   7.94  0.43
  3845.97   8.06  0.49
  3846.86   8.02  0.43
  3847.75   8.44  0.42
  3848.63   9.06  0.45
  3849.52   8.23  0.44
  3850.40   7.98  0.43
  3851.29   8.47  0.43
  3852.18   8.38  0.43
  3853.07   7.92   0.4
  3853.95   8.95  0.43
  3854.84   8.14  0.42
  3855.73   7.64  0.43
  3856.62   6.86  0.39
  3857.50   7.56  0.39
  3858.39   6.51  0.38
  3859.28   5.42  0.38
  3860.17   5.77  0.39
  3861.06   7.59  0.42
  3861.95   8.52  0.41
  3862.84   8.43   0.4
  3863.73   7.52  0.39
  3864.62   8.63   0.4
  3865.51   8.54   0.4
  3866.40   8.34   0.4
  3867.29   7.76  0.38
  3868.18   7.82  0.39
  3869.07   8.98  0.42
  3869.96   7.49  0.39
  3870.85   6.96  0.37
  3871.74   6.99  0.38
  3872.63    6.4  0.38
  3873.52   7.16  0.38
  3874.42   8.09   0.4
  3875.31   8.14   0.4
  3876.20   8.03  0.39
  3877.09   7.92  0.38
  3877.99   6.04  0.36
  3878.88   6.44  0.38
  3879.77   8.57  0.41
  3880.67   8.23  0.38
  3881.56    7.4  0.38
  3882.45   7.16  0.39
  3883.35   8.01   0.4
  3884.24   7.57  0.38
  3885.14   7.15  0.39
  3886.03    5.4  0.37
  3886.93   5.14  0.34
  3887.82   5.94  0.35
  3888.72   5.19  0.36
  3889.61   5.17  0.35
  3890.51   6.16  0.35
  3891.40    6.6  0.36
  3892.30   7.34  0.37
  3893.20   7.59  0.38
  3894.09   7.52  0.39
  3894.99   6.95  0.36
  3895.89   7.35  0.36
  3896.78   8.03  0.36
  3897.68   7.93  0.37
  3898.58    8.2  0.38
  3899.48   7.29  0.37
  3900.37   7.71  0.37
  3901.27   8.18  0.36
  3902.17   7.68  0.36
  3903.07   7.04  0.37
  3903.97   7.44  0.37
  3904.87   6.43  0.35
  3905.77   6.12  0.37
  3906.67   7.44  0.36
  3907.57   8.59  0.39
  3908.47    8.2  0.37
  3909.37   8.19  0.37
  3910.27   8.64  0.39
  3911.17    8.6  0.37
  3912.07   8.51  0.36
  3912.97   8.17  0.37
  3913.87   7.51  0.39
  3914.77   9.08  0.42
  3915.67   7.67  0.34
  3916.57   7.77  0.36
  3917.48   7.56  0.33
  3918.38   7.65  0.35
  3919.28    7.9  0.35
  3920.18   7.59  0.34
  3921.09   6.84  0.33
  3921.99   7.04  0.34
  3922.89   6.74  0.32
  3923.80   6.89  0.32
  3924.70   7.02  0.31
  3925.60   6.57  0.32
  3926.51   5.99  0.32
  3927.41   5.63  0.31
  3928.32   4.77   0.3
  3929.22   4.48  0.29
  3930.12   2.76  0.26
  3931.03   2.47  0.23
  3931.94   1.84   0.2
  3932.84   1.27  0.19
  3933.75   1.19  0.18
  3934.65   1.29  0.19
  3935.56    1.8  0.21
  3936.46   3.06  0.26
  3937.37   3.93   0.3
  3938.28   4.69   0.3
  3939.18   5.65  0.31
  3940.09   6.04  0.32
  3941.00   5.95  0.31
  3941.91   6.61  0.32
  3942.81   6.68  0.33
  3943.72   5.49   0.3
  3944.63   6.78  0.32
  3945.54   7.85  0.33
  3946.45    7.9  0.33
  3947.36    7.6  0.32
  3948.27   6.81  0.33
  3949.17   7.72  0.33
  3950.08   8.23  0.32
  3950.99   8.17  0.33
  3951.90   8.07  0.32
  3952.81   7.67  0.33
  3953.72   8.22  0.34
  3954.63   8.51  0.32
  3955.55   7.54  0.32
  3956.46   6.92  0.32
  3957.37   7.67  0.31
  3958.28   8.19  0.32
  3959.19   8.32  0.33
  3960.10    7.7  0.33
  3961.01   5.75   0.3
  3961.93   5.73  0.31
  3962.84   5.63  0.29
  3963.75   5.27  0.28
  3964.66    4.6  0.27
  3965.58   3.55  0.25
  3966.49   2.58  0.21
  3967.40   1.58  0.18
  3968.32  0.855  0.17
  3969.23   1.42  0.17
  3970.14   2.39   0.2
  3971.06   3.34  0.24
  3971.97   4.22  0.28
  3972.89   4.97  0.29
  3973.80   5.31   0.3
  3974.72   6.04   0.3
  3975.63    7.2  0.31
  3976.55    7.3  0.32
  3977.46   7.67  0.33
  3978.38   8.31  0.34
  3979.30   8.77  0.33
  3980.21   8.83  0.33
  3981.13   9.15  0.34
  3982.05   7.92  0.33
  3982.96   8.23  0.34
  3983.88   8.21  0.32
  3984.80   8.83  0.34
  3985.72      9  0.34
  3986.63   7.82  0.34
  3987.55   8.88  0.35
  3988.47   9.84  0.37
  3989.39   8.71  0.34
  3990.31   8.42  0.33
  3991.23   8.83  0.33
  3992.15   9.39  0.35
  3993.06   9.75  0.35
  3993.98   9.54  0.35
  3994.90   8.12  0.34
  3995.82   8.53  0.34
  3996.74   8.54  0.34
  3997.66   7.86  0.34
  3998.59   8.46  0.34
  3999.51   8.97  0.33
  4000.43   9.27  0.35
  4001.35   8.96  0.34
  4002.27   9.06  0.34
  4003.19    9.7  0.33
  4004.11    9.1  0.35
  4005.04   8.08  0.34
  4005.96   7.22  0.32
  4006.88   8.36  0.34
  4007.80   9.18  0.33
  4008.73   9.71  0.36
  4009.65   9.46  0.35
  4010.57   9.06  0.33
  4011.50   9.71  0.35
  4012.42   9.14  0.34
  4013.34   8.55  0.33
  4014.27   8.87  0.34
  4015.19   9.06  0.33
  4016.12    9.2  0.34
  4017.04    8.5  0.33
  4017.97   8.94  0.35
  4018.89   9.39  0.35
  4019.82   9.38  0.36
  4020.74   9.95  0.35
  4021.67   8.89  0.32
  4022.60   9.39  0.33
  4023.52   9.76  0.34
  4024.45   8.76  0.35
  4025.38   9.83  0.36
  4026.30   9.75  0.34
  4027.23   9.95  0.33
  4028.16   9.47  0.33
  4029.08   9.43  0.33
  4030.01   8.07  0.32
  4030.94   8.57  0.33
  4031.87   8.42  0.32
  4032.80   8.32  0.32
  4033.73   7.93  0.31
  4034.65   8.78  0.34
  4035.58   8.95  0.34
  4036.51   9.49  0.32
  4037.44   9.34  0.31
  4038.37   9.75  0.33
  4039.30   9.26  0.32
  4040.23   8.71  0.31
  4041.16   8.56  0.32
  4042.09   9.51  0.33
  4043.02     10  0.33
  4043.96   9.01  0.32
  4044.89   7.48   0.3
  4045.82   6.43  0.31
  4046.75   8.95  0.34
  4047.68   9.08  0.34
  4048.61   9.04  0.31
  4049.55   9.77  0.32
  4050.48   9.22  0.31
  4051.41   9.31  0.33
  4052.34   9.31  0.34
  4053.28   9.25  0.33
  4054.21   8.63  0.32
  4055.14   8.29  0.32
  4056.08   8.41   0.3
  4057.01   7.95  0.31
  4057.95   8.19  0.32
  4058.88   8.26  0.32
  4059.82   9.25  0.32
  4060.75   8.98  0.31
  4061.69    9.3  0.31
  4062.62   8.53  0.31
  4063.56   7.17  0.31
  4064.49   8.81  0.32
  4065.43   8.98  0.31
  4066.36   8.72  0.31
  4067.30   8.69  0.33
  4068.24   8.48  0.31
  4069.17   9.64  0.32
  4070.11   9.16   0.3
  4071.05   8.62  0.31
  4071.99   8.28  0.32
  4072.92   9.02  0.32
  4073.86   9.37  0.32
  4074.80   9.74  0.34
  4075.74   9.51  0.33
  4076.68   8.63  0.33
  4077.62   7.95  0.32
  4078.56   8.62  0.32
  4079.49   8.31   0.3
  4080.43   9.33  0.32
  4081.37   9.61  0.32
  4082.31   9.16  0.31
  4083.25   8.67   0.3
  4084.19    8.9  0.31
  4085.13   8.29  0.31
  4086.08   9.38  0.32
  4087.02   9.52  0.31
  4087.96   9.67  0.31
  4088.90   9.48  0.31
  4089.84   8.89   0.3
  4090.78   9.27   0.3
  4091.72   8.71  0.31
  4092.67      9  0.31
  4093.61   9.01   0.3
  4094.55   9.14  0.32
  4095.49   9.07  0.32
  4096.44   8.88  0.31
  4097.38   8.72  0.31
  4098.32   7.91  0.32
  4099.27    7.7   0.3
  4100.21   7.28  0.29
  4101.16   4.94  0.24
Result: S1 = 0.16 mag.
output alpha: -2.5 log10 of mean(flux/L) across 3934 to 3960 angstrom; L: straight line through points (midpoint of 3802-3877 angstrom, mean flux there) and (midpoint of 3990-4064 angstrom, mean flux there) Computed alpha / 0.24 mag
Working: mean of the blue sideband 7.14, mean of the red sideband 8.91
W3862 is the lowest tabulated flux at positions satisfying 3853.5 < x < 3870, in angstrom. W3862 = 5.42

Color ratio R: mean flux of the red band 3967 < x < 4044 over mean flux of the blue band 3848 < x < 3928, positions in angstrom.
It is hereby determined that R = 1.12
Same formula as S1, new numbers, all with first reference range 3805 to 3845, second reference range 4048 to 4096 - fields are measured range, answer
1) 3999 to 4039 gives -0.08 mag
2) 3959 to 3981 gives 0.43 mag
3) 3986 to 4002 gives -0.09 mag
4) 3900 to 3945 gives 0.20 mag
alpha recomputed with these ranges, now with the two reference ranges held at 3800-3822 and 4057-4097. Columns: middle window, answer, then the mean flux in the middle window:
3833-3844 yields 0.40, 5.33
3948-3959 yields 0.06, 7.84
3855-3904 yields 0.09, 7.3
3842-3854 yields -0.06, 8.18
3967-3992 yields 0.24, 6.79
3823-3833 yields 0.31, 5.79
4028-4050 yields -0.02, 8.84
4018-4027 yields -0.10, 9.45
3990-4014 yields -0.04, 8.89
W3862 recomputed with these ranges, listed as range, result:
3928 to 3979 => 0.855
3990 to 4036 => 7.22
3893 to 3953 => 1.19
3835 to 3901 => 3.56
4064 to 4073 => 8.28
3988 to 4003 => 7.86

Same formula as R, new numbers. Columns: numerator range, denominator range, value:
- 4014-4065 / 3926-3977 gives 1.67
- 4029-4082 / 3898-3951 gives 1.37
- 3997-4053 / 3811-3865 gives 1.32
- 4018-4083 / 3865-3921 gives 1.20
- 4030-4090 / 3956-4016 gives 1.18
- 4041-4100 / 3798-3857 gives 1.28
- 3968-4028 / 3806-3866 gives 1.19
